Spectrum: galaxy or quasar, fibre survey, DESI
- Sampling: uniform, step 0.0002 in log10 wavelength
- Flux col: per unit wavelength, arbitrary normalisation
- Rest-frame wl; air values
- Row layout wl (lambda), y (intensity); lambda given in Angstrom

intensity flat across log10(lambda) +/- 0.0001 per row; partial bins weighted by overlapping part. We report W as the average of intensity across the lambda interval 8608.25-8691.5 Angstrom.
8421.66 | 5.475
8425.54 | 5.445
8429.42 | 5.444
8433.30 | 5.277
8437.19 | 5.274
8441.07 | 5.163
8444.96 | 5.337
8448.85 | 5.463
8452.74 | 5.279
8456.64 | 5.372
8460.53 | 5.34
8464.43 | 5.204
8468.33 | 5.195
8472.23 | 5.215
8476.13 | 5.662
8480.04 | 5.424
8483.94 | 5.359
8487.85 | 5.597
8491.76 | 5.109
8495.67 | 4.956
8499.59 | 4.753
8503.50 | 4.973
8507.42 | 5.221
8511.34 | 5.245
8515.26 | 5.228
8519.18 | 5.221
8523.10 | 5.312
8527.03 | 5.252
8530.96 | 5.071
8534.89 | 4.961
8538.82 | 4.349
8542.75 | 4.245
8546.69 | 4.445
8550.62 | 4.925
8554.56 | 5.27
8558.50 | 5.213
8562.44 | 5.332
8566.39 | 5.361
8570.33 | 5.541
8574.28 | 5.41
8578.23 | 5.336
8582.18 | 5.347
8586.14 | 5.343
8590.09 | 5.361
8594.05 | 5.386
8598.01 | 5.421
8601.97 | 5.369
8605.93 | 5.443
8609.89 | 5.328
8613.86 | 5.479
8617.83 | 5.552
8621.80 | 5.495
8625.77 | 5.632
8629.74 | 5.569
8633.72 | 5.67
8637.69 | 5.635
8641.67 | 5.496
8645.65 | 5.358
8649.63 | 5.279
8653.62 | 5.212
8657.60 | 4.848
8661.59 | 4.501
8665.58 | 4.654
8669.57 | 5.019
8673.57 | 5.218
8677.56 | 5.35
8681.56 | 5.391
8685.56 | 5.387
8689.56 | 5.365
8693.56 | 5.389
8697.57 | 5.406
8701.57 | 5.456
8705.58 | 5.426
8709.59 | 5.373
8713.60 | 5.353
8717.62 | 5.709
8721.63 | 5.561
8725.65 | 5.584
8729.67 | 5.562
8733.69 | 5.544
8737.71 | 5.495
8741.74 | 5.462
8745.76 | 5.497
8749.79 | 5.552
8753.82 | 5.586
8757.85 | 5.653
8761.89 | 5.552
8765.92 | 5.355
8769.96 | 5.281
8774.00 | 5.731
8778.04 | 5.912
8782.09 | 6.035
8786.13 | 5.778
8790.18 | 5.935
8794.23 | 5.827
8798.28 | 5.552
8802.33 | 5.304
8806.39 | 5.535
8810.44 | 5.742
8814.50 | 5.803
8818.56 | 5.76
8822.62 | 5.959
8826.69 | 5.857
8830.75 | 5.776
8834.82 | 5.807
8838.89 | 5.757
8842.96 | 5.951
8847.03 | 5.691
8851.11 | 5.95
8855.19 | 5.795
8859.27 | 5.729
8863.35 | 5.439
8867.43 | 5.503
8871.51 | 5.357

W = 5.31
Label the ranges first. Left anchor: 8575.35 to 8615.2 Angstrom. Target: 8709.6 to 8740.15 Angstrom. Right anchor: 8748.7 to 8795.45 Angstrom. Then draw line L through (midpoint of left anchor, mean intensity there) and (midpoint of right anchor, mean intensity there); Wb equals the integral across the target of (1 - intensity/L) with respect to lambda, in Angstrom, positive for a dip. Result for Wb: 0.4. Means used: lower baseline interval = 5.38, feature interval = 5.53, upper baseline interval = 5.68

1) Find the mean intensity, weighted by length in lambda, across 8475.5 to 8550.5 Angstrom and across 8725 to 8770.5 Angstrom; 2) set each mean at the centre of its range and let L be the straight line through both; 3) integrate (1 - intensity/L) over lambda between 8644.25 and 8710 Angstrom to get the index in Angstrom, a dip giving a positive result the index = 2.1 Angstrom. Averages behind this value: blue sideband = 5.06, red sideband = 5.52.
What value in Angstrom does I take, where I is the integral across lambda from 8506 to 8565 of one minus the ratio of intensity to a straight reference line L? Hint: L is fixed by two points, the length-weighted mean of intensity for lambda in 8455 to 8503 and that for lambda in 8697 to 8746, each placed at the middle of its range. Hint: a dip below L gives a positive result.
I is 3.24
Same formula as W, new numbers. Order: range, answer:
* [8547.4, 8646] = 5.4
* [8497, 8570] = 5.03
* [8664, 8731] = 5.37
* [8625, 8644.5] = 5.59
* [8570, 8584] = 5.39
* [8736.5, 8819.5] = 5.64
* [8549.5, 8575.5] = 5.3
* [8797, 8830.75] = 5.7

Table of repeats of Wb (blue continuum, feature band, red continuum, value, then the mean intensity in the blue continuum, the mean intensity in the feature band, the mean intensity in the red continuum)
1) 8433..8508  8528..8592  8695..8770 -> 2.9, 5.26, 5.1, 5.5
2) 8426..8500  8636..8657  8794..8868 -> 0.6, 5.3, 5.36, 5.72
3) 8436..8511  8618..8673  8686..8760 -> 1.6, 5.26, 5.27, 5.5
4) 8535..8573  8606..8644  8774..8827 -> -2.4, 4.97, 5.53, 5.76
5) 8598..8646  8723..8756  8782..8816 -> 0.6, 5.5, 5.54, 5.71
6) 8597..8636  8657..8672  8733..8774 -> 2.0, 5.5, 4.76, 5.51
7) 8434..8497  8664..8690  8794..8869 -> 1.7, 5.31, 5.2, 5.72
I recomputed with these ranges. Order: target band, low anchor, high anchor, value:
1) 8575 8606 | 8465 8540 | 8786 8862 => -0.2 Angstrom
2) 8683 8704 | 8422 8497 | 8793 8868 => 0.7 Angstrom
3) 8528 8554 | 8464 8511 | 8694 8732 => 2.8 Angstrom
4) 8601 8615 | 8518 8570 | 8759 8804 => -0.6 Angstrom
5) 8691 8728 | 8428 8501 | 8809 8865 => 1.0 Angstrom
